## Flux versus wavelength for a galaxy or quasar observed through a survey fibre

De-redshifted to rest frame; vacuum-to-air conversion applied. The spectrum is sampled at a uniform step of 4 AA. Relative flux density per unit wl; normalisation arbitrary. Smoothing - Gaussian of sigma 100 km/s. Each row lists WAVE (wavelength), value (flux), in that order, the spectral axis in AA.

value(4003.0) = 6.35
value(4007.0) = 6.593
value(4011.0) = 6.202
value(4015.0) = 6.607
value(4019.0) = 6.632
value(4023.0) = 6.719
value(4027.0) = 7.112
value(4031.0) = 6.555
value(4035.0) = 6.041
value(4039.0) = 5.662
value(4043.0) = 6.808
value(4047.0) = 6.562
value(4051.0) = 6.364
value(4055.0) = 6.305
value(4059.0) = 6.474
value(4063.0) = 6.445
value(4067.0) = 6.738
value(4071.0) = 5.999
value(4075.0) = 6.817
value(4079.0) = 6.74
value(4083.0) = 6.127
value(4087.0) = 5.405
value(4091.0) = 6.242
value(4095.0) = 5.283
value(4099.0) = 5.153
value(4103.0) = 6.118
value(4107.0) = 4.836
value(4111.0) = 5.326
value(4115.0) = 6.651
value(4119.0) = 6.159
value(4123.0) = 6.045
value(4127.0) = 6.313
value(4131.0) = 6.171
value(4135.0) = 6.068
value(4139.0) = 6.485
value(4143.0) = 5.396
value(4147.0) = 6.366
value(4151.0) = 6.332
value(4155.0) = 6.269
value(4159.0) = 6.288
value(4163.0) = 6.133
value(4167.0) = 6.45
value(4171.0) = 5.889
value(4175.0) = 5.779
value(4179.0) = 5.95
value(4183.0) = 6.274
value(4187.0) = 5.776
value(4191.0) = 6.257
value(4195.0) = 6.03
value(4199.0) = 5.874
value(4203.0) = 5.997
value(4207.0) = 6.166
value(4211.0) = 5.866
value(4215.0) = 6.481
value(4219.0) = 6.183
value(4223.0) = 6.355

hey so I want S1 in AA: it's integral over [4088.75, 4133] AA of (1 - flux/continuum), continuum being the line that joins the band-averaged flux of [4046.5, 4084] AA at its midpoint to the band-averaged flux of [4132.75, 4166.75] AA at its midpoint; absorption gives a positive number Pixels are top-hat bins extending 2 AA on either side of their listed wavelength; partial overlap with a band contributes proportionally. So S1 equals 3.3 AA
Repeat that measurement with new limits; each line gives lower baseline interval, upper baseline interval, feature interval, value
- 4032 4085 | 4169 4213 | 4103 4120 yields 1.3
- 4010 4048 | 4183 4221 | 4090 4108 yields 2.3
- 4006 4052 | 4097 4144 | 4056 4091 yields -0.7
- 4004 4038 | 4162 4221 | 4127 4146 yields 0.4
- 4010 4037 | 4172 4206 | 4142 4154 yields 0.1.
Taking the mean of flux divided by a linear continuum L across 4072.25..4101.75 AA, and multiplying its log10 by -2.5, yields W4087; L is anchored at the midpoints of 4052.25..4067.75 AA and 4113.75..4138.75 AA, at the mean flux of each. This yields 0.07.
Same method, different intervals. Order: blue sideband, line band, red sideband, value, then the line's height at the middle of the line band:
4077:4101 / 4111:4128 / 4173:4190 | -0.055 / 5.87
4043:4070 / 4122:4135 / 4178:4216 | 0.017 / 6.27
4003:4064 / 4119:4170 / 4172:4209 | -0.008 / 6.14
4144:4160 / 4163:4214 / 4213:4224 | 0.046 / 6.3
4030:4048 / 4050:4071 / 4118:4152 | -0.028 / 6.26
